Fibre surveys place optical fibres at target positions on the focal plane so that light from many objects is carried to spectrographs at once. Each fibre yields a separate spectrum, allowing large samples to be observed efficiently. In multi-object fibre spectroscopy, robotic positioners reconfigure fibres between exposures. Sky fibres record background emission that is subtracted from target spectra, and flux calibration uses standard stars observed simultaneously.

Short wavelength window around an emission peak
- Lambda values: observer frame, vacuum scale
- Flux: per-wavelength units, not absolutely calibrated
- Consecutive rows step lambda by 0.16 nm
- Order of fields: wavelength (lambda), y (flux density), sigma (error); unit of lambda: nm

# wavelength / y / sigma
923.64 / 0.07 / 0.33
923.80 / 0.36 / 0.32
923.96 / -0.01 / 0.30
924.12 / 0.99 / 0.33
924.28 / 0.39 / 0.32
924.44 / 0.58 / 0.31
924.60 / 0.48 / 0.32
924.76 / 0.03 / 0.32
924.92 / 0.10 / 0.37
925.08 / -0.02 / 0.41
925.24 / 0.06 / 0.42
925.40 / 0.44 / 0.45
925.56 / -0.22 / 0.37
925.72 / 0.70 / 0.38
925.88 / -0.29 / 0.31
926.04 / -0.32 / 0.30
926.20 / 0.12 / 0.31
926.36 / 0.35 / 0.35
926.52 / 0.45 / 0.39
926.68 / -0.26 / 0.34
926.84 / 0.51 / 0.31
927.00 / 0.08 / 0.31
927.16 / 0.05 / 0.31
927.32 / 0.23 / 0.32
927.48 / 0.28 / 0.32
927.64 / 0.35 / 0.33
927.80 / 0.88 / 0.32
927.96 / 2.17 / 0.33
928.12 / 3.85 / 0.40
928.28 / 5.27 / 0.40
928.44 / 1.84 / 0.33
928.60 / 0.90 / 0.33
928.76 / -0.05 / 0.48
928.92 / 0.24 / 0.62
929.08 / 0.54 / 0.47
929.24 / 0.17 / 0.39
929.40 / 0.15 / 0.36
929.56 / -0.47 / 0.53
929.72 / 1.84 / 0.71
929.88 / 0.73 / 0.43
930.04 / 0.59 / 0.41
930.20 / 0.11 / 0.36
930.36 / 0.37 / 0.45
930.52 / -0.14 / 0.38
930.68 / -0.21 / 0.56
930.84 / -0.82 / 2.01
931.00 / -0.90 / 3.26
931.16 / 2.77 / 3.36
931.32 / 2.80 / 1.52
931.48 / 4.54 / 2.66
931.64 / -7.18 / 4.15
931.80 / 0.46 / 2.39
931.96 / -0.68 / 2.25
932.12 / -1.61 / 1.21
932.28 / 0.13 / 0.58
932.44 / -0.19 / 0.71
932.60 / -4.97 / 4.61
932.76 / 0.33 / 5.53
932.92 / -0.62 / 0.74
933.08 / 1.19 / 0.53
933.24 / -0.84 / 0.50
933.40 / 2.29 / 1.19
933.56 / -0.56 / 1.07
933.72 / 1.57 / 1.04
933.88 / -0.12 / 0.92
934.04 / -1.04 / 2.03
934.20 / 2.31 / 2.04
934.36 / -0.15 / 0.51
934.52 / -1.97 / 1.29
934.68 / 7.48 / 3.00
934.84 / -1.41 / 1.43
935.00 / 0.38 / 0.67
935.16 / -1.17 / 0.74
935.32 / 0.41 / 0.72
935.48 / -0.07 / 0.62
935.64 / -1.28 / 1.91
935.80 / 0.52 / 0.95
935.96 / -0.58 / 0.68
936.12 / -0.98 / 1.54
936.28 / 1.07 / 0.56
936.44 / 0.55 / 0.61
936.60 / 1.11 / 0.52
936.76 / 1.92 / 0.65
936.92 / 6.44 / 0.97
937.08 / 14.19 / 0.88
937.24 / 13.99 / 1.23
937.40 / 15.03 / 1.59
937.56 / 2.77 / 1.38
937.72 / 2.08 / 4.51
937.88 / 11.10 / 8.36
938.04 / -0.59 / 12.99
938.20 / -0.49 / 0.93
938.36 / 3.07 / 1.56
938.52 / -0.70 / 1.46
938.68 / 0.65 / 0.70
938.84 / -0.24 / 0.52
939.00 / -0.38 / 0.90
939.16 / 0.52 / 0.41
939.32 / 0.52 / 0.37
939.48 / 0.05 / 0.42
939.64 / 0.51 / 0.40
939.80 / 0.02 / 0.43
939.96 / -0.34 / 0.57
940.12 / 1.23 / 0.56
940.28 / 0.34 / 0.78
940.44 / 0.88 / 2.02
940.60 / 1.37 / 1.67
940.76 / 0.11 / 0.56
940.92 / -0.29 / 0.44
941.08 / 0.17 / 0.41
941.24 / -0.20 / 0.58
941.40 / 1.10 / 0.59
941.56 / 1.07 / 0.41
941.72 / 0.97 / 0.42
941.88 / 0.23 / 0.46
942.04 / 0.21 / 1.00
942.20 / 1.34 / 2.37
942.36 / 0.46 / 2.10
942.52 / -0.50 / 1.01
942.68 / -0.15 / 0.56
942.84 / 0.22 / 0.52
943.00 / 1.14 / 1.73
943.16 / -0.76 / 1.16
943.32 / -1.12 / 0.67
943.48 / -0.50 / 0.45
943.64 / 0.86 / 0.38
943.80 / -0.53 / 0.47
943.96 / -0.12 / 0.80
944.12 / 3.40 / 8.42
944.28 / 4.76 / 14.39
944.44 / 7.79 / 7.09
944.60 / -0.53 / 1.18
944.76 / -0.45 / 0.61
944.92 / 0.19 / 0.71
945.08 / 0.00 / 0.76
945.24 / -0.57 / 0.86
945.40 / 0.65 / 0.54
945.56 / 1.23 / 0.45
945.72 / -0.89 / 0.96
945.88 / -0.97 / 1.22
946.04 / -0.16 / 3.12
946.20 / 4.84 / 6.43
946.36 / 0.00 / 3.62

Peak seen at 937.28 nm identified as [O III] 5007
